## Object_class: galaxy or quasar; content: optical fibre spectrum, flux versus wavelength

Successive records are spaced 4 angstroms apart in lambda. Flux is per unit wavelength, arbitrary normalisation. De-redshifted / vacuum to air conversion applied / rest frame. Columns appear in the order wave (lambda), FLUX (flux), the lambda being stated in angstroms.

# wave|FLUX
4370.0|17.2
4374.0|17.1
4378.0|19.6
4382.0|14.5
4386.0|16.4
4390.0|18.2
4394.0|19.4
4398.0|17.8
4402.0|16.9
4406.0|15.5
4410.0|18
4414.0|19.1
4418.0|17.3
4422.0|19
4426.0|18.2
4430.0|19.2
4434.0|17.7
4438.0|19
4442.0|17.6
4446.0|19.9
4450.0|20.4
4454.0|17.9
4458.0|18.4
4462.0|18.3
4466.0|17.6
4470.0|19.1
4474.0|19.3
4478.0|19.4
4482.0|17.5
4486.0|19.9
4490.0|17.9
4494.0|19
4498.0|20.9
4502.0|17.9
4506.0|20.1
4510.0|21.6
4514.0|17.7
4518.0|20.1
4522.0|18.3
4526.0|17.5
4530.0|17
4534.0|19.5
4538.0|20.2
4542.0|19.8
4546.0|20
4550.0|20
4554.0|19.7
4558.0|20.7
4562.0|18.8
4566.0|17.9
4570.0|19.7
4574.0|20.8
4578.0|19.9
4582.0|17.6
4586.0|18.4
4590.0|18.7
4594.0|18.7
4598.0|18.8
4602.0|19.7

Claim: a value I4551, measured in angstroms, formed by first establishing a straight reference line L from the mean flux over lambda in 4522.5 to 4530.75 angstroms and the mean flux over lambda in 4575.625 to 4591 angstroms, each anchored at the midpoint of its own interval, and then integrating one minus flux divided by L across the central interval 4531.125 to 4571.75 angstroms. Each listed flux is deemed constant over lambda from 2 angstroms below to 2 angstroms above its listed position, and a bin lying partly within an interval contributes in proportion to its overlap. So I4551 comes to -3.5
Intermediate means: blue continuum 17.5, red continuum 18.7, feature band 19.6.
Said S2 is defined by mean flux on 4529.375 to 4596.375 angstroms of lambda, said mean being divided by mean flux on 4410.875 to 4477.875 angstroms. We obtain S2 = 1.04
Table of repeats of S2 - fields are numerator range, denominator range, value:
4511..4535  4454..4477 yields 1.00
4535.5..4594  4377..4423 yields 1.11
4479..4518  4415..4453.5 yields 1.03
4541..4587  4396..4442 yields 1.08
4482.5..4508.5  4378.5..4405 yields 1.11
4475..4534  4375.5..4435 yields 1.07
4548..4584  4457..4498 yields 1.04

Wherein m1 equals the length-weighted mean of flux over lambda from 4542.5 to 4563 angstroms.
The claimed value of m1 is 19.9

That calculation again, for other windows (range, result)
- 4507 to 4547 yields 19.2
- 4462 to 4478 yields 18.7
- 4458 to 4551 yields 19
